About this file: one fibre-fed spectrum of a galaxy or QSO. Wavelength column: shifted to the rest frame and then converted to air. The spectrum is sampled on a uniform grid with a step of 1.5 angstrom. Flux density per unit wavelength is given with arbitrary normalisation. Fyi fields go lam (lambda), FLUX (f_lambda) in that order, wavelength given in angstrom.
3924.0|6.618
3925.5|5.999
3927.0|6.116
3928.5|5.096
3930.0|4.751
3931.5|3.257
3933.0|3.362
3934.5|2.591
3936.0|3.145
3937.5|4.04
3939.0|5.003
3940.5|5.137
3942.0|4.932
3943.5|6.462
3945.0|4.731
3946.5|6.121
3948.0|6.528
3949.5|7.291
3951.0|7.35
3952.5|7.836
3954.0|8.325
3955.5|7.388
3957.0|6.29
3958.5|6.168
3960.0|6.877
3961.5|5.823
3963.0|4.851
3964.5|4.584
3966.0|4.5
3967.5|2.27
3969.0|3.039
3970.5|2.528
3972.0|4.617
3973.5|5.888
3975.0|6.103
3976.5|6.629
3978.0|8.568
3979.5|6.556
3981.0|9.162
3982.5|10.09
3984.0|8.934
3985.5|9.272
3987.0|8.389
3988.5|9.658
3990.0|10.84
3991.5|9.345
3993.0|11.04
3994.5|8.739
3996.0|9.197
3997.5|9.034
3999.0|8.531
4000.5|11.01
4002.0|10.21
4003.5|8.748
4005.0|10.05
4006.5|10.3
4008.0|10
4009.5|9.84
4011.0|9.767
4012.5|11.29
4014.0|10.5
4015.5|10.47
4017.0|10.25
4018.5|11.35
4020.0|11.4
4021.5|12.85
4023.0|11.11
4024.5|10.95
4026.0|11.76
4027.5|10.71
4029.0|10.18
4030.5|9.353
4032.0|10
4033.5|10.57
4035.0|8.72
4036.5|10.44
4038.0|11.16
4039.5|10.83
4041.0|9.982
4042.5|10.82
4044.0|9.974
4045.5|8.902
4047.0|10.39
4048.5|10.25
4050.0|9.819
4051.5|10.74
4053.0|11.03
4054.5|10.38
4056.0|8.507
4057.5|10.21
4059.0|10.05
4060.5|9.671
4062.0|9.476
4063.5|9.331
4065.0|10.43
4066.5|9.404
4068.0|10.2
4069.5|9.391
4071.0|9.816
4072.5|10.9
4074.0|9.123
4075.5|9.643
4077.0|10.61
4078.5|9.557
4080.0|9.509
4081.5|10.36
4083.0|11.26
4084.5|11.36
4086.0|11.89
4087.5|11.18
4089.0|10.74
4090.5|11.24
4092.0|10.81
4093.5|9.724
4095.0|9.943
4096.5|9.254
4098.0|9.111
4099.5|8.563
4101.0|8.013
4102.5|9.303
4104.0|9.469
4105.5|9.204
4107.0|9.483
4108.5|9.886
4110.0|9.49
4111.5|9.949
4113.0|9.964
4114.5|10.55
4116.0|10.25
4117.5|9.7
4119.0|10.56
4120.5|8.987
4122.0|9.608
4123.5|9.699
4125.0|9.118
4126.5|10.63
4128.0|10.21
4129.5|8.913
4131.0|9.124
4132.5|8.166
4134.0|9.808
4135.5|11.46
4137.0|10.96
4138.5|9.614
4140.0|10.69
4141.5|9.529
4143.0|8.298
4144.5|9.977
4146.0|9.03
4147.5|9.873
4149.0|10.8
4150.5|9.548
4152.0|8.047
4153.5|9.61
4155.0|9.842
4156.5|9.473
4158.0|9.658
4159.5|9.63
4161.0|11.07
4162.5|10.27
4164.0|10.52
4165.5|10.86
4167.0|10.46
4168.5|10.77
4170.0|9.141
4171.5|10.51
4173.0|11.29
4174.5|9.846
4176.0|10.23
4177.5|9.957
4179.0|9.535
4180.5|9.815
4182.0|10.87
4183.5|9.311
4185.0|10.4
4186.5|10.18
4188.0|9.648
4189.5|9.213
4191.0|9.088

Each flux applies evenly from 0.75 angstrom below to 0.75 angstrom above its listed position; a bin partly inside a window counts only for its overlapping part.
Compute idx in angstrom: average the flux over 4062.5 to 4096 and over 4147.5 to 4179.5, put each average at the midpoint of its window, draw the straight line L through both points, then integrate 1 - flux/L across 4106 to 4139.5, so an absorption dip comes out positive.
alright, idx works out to 1.10 angstrom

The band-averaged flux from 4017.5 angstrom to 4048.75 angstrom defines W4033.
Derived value 10.6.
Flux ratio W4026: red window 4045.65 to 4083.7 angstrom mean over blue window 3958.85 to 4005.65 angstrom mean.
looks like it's 1.3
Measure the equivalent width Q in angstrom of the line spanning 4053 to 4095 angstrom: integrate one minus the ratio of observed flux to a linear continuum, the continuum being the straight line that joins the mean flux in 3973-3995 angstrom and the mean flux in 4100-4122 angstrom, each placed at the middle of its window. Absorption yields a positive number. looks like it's -3.8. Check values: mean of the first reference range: 8.64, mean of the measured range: 10.2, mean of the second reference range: 9.62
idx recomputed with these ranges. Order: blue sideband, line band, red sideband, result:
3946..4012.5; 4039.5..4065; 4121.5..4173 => -4.0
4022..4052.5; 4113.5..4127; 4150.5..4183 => 0.4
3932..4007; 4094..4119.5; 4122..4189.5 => -1.2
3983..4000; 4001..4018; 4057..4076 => -1.2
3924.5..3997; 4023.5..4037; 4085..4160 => -4.3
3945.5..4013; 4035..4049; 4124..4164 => -2.8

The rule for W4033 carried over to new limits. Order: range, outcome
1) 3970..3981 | 6.14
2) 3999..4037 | 10.4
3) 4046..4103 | 10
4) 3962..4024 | 8.57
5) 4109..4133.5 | 9.69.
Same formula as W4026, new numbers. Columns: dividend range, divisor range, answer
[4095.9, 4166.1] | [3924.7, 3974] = 1.85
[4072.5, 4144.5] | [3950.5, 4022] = 1.20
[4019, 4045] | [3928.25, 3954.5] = 2.00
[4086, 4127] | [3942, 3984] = 1.59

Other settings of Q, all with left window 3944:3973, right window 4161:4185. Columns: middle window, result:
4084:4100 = -3.5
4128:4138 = -0.4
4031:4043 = -4.8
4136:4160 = 0.1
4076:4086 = -2.7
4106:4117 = -1.2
